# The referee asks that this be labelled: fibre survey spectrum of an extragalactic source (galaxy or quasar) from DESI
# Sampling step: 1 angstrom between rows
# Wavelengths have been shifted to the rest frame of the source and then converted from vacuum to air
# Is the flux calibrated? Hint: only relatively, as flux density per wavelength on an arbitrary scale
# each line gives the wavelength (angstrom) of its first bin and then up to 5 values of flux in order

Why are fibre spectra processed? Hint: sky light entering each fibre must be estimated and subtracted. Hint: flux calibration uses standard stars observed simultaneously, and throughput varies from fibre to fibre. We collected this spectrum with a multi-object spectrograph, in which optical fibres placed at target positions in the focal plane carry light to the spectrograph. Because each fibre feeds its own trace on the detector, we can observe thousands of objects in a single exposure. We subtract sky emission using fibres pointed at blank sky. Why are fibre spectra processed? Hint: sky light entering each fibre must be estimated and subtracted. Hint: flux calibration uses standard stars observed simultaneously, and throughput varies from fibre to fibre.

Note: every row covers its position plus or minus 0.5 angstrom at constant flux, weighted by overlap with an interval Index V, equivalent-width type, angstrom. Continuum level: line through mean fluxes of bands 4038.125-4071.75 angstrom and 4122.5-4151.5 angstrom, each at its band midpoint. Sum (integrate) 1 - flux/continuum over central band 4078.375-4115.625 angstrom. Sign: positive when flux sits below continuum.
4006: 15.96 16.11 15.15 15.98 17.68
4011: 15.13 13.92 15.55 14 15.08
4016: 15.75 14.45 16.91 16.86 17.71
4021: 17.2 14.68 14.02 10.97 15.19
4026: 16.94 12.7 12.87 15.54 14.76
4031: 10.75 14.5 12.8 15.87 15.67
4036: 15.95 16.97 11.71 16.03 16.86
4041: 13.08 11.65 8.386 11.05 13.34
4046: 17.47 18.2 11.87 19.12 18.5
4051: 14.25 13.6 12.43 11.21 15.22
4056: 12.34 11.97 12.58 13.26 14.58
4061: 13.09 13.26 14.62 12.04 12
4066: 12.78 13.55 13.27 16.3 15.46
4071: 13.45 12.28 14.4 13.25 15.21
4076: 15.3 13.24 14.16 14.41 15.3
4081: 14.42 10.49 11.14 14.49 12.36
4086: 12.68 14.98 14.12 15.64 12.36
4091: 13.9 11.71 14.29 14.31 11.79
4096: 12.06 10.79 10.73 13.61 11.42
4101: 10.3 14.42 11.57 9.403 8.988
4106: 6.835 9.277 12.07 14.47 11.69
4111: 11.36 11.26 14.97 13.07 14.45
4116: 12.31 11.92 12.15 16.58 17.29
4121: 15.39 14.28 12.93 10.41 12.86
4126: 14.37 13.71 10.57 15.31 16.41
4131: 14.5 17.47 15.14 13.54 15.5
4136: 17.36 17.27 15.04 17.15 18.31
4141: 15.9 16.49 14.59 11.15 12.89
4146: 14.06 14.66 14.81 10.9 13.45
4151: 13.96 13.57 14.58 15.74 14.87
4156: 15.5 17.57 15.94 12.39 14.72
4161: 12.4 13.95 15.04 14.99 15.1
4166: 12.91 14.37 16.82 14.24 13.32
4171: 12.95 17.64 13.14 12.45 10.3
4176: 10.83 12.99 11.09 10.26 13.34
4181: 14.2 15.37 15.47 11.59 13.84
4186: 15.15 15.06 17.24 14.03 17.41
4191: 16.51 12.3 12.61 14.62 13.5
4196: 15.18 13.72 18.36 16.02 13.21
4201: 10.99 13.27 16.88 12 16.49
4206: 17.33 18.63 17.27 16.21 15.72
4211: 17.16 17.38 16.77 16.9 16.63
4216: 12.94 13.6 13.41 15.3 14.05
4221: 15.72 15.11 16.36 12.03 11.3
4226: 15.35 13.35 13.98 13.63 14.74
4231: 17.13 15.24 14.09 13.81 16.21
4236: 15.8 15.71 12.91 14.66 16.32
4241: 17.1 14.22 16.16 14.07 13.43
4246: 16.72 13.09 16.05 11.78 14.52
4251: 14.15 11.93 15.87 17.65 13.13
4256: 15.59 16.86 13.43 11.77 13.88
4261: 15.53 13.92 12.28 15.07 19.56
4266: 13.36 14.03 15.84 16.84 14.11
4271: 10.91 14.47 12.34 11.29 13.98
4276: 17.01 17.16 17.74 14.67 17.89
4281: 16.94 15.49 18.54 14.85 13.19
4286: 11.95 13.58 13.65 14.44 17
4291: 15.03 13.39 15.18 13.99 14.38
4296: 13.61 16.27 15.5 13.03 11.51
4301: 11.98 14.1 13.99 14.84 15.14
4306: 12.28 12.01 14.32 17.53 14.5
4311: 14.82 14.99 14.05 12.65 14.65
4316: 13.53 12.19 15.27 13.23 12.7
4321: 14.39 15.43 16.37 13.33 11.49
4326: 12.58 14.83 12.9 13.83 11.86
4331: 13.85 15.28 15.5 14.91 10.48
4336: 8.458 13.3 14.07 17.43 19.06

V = 4.5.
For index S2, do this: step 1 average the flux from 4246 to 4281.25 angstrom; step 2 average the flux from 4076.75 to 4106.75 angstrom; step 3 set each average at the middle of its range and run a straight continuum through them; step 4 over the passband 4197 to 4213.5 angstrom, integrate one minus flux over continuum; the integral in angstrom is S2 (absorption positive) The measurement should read -2.2 angstrom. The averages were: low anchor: 12.5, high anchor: 14.7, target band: 15.8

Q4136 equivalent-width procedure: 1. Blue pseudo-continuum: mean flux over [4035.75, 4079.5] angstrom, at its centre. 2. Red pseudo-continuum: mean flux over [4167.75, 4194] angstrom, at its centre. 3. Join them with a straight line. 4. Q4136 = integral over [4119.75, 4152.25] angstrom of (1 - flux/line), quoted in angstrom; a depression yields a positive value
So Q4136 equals -1.63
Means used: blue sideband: 13.9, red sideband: 13.8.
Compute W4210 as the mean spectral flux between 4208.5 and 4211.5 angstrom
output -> 16.4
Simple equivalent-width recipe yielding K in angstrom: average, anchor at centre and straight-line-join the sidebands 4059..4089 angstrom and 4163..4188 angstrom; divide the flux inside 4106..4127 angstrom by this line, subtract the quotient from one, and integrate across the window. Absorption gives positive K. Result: 1.07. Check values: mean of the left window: 13.7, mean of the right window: 13.7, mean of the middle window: 13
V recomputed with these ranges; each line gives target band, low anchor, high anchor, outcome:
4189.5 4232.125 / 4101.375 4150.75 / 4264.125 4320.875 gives -2.8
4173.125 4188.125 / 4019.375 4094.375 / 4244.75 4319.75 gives 1.1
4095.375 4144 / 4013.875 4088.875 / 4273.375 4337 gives 2.4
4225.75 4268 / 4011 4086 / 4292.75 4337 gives -2.6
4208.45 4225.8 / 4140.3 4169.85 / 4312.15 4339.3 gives -1.2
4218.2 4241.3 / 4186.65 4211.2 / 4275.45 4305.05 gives 0.6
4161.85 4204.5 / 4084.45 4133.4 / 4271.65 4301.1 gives -1.2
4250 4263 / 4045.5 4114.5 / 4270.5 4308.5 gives -0.2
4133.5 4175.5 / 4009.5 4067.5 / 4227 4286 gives 0.1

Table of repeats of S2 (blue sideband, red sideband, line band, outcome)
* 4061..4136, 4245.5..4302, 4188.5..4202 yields -0.4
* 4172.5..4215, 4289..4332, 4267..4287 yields -1.1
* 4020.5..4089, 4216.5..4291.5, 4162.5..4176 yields 0.4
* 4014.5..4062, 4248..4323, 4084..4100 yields 1.5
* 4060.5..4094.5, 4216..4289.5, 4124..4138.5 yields -0.8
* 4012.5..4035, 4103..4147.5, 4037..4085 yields 2.1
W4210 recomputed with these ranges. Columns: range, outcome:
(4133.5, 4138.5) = 15.7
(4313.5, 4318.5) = 13.7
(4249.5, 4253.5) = 14.1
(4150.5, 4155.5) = 14.5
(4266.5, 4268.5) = 14.9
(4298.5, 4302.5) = 12.7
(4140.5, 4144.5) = 14.5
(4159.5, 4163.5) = 14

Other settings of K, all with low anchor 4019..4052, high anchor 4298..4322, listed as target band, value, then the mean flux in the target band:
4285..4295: -0.2 angstrom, 14.2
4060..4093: 1.9 angstrom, 13.6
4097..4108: 2.8 angstrom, 10.7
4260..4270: -0.7 angstrom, 15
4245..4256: -0.4 angstrom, 14.5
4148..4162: 0.0 angstrom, 14.3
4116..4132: 0.4 angstrom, 14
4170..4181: 1.3 angstrom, 12.6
